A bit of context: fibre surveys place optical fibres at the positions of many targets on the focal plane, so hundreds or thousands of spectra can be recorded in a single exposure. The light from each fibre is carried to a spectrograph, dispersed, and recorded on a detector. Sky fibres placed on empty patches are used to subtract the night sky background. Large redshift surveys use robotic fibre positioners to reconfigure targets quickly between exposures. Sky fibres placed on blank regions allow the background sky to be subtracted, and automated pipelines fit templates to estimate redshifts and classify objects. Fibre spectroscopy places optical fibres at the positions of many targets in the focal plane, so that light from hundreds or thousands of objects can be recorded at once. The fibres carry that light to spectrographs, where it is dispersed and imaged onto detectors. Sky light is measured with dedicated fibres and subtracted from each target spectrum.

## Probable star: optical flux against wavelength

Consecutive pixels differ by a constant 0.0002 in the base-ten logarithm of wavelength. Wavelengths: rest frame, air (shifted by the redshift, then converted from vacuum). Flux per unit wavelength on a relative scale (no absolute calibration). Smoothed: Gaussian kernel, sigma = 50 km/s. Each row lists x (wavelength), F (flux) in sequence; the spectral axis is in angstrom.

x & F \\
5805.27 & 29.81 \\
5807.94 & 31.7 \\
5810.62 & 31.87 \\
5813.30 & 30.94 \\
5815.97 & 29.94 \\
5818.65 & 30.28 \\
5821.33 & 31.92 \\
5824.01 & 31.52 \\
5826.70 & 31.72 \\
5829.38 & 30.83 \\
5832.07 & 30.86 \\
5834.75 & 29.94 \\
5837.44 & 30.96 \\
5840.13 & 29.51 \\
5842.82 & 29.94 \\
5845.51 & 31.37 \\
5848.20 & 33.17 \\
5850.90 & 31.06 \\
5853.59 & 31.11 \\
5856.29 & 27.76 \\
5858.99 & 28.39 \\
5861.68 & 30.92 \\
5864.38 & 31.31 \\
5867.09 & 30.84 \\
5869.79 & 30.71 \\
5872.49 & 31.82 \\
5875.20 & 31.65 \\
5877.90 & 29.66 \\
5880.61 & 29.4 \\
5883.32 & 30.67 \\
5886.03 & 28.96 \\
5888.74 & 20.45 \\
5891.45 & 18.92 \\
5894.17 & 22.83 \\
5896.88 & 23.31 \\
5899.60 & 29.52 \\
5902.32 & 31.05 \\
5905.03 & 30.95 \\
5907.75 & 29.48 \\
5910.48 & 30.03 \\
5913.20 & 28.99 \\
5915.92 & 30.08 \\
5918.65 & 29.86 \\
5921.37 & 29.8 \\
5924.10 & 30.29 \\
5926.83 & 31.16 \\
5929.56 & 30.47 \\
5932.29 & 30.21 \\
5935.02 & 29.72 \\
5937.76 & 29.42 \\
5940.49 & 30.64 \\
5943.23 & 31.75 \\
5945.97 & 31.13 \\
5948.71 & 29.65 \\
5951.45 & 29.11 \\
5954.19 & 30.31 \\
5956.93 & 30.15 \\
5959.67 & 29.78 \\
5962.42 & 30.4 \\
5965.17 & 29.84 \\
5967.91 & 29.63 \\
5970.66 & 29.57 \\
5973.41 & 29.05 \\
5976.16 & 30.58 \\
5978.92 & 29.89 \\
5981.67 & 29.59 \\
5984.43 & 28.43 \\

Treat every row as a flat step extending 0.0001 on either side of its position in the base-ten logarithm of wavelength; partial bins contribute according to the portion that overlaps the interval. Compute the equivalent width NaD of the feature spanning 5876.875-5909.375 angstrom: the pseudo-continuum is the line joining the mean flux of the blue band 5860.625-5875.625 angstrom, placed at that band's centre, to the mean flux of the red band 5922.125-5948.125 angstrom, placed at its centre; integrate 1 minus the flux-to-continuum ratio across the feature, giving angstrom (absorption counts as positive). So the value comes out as 4.0 angstrom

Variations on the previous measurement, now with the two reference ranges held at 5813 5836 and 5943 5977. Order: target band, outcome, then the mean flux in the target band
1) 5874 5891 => 1.4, 27.9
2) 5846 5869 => 0.1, 30.6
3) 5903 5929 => 0.2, 30.1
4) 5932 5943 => 0.0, 30.2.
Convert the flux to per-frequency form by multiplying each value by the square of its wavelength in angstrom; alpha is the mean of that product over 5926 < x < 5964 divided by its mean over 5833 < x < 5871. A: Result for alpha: 1.02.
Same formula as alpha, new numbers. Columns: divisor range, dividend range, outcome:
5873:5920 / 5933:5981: 1.09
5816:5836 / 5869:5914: 0.93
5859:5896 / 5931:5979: 1.09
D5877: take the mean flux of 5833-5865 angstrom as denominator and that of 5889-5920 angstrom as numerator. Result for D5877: 0.9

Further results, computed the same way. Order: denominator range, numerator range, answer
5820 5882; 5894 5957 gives 0.97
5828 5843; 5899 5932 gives 0.99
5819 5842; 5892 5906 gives 0.87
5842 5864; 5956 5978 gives 0.98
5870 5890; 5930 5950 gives 1.04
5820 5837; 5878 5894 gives 0.83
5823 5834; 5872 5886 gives 0.98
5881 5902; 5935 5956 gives 1.19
